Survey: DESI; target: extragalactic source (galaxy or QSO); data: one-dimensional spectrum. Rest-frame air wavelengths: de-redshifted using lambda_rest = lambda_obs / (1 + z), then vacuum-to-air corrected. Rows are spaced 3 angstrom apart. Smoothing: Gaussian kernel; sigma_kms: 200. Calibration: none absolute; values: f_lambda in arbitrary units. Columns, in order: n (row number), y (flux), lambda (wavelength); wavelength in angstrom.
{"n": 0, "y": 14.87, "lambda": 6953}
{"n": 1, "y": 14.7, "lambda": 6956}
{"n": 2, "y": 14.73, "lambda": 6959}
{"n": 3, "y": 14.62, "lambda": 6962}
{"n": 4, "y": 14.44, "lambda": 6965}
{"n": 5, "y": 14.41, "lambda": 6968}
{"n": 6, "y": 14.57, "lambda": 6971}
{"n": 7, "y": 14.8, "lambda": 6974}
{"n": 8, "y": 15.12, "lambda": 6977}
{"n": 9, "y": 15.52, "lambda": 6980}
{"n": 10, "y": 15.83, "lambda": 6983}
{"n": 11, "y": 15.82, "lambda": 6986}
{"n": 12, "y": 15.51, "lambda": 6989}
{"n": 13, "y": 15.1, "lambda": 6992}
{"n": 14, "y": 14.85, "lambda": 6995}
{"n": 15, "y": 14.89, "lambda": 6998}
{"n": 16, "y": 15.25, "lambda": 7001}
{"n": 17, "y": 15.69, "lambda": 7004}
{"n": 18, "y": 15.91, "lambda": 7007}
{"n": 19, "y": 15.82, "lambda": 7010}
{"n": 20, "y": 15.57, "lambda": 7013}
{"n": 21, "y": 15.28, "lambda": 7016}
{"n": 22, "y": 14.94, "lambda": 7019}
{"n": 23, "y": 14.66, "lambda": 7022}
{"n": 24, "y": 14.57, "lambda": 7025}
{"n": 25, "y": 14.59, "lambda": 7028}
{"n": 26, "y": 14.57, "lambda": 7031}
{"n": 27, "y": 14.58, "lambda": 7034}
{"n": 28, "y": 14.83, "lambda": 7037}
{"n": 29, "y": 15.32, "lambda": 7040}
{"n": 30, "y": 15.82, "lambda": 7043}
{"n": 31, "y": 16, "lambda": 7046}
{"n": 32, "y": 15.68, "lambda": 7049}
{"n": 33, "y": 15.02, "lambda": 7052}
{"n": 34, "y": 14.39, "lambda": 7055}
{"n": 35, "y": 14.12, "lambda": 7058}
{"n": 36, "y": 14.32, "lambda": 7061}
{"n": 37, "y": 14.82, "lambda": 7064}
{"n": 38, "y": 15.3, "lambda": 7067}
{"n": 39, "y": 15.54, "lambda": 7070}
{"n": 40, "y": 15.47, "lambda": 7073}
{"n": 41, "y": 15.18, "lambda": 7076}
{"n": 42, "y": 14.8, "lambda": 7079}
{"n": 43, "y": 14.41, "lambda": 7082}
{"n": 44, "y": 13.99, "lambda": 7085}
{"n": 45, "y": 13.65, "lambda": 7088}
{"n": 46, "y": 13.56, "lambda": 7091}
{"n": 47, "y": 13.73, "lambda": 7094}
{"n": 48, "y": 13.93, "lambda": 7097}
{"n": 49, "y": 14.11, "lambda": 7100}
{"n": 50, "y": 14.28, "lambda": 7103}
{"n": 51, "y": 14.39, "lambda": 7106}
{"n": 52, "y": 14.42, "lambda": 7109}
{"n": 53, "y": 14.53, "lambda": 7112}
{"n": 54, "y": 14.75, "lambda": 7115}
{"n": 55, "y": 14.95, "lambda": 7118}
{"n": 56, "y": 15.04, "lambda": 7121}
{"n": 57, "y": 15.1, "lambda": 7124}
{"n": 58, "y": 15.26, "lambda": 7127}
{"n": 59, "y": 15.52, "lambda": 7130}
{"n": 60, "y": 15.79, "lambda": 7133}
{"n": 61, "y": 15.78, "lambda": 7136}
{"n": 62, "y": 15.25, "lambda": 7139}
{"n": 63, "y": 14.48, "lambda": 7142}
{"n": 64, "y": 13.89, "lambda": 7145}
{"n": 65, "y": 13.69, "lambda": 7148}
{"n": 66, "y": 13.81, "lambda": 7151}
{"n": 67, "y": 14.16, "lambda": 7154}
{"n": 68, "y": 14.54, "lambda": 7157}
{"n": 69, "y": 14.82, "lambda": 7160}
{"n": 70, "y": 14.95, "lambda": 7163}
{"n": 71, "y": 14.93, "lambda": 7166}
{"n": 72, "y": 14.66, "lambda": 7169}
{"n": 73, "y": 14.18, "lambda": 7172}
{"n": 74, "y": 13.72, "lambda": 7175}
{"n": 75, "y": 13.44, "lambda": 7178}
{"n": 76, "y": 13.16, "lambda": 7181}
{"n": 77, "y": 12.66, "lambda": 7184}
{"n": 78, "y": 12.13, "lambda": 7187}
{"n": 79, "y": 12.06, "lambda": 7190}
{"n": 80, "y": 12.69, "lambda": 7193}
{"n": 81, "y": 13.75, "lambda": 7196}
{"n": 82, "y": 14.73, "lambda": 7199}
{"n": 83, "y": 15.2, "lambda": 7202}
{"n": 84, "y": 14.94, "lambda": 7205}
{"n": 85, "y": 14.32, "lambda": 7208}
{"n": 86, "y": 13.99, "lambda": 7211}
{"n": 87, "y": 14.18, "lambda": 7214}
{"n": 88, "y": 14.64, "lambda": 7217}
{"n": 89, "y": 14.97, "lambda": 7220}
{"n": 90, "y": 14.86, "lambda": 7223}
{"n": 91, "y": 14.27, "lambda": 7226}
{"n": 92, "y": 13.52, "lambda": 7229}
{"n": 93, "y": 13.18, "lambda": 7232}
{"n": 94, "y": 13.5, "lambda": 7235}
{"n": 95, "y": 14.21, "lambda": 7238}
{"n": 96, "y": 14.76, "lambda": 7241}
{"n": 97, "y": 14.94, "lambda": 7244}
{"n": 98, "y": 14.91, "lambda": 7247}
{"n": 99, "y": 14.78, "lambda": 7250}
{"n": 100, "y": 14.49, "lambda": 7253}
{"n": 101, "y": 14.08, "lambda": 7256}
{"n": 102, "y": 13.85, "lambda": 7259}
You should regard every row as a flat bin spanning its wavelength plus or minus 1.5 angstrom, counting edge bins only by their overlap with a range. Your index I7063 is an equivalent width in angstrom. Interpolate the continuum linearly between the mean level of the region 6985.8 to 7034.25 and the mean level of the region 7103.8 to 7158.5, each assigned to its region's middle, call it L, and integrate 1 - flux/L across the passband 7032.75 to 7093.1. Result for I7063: 0.6 angstrom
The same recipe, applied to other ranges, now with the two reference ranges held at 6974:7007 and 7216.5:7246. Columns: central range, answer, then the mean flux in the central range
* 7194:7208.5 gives -0.1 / 14.5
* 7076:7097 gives 1.2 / 14.1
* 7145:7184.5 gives 1.3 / 14.1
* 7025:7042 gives 0.4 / 14.8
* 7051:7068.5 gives 0.5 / 14.7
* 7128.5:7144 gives -0.6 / 15.3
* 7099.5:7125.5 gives 0.3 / 14.6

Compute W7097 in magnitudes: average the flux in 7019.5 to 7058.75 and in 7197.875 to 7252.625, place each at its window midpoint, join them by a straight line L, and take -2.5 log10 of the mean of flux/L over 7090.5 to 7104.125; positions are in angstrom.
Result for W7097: 0.06 mag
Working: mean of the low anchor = 15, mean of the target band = 13.9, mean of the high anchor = 14.4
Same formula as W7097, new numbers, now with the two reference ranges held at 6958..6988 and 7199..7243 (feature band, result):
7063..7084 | -0.02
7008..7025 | -0.02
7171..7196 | 0.11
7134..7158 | 0.01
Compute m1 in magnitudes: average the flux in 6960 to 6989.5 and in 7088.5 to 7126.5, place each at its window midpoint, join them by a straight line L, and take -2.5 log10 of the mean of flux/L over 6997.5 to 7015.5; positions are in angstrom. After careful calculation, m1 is -0.05 mag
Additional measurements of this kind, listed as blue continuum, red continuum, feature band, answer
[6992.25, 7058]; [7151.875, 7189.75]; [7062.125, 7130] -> -0.01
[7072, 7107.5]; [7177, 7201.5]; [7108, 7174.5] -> -0.08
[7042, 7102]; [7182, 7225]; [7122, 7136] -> -0.08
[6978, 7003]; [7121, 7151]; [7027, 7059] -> 0.01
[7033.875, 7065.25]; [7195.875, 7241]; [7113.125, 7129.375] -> -0.02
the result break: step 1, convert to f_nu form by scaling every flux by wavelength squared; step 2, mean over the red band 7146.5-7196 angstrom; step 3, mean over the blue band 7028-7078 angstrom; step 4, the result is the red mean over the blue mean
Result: 0.94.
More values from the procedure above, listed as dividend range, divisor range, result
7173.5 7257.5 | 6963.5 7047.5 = 0.98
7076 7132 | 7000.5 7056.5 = 0.98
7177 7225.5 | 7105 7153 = 0.96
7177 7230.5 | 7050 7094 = 0.99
